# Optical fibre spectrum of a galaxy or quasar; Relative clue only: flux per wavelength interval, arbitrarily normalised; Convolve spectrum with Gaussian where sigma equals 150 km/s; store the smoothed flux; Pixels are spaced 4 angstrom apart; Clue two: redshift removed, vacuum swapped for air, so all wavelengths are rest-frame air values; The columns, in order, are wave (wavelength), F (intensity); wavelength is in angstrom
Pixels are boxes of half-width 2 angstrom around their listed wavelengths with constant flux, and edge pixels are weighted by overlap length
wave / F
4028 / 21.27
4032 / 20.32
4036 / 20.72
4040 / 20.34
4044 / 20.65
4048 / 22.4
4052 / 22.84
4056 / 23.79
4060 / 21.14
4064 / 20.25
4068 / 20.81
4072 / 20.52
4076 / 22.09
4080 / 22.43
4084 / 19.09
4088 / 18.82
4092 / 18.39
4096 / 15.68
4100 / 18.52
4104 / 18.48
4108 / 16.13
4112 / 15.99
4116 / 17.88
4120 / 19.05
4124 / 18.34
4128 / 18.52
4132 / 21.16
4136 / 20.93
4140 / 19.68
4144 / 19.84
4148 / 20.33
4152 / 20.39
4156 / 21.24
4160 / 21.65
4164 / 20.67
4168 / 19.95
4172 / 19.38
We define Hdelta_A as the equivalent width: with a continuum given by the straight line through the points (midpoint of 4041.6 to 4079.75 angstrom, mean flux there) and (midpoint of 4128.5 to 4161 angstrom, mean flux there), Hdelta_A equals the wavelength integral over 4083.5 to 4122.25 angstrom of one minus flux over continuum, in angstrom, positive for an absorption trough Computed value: 6.1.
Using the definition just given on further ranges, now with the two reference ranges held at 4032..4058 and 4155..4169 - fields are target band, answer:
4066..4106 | 3.6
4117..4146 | 2.1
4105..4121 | 3.0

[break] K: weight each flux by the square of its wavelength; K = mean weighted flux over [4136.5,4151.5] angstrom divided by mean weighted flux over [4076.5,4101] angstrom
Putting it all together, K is 1.08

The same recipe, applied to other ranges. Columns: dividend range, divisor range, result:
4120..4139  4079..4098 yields 1.07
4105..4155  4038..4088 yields 0.93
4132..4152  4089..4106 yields 1.16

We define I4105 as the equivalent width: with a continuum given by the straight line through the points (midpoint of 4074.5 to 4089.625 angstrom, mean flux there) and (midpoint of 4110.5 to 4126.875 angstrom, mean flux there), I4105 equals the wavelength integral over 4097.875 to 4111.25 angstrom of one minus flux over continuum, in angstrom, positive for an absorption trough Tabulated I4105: 1.0 angstrom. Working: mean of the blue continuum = 20.6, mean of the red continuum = 17.9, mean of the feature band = 17.5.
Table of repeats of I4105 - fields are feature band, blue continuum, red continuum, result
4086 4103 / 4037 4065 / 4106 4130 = 1.03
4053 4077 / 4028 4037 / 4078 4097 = -2.13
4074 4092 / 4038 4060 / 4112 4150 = 0.43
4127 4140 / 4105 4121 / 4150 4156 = -0.86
